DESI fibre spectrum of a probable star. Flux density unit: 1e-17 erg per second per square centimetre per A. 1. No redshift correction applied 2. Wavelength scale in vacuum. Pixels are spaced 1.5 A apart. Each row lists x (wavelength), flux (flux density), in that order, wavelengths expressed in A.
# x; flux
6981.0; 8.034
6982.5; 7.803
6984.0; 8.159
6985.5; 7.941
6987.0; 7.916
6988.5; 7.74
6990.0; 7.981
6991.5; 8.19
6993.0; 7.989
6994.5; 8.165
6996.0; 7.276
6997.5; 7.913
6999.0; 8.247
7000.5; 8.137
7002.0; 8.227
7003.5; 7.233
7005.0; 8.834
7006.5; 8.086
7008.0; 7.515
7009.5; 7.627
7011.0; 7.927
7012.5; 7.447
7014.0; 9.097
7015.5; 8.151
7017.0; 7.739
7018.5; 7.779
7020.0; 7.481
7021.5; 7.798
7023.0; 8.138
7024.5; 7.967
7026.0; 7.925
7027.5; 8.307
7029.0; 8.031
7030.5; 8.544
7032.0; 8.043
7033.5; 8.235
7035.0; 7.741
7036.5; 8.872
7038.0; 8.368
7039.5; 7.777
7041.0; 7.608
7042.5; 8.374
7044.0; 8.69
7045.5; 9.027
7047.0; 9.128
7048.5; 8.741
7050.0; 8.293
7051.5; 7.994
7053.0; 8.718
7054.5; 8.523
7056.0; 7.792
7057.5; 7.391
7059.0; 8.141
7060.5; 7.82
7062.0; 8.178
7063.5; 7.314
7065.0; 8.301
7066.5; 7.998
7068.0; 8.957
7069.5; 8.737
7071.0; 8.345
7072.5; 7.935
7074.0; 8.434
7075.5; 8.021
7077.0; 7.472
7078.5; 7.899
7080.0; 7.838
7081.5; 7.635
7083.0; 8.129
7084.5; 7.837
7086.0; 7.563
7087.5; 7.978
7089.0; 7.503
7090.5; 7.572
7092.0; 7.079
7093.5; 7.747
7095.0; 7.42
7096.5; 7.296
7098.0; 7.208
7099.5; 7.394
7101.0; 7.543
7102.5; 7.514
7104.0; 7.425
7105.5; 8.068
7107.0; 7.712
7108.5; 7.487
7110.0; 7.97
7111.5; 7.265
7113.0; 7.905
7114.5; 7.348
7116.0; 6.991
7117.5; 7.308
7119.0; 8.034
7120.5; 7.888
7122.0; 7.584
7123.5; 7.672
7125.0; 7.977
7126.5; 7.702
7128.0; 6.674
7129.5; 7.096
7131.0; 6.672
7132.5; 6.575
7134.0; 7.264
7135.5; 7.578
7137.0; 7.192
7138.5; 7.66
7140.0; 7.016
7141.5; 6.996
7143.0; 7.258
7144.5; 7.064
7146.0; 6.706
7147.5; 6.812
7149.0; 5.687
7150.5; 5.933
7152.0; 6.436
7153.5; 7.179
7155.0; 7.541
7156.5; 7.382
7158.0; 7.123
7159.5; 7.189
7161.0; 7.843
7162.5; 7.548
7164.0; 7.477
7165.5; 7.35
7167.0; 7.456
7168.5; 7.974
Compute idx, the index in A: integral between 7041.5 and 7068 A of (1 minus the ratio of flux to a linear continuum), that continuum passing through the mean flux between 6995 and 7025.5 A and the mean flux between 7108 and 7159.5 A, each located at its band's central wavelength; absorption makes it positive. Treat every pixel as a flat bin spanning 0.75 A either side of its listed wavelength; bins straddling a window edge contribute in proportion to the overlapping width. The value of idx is -2.1 A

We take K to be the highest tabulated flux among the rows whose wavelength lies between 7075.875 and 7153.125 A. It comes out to 8.129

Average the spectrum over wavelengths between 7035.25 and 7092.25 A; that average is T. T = 8.11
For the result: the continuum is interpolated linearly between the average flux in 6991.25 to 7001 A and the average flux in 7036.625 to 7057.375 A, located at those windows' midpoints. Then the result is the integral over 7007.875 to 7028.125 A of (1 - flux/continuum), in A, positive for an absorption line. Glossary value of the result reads 0.5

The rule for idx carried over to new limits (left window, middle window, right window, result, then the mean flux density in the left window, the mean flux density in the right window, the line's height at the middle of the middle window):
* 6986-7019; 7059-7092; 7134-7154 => -2.4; 7.97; 6.9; 7.41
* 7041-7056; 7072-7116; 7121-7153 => 0.6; 8.52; 7.03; 7.76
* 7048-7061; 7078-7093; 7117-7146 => 0.2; 8.15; 7.31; 7.81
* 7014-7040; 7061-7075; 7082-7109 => -0.8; 8.09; 7.58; 7.78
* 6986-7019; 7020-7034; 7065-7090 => -0.2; 7.97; 8.02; 7.98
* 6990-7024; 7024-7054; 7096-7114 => -1.9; 7.96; 7.57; 7.83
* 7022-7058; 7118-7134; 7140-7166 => -0.1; 8.26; 7.03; 7.32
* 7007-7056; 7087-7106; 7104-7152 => 0.1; 8.17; 7.25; 7.55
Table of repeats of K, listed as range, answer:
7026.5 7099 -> 9.128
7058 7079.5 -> 8.957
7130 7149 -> 7.66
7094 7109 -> 8.068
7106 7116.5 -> 7.97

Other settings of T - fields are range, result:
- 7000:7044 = 8.05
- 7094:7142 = 7.42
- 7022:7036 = 8.11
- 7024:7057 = 8.3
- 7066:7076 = 8.36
